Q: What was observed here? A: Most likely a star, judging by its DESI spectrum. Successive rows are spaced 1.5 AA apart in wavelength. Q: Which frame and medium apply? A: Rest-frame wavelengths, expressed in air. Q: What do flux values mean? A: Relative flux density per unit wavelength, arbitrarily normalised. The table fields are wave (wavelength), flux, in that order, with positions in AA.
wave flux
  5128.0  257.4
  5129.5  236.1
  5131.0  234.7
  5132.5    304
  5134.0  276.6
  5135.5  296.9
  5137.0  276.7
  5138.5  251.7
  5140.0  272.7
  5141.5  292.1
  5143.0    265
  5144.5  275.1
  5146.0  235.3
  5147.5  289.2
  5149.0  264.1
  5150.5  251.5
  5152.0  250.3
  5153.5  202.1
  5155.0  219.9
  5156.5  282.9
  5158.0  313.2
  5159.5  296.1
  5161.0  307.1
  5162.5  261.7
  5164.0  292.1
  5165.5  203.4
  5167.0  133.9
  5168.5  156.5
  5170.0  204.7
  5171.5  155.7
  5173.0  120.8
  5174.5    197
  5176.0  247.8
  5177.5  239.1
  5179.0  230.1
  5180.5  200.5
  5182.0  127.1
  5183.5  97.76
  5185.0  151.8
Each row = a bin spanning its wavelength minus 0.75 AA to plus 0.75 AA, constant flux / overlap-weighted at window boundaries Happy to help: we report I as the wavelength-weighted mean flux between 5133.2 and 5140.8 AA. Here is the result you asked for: 275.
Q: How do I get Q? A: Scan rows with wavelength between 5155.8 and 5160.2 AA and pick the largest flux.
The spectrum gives 313.2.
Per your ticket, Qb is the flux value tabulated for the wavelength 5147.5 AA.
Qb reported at 289.2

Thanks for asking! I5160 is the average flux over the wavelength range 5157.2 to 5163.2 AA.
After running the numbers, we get 295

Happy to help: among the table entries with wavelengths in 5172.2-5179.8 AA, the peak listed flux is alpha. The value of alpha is 247.8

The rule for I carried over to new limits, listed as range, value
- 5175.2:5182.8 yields 208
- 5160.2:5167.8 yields 239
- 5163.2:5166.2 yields 249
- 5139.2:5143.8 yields 276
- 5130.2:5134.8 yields 272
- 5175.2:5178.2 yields 243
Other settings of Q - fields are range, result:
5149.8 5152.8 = 251.5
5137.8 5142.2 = 292.1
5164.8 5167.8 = 203.4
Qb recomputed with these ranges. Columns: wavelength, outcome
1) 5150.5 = 251.5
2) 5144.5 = 275.1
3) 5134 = 276.6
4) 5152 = 250.3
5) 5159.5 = 296.1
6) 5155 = 219.9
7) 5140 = 272.7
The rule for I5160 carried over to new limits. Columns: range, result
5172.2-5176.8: 189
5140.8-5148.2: 271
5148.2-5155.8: 238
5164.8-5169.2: 164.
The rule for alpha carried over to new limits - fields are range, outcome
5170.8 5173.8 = 155.7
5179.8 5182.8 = 200.5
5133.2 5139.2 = 296.9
